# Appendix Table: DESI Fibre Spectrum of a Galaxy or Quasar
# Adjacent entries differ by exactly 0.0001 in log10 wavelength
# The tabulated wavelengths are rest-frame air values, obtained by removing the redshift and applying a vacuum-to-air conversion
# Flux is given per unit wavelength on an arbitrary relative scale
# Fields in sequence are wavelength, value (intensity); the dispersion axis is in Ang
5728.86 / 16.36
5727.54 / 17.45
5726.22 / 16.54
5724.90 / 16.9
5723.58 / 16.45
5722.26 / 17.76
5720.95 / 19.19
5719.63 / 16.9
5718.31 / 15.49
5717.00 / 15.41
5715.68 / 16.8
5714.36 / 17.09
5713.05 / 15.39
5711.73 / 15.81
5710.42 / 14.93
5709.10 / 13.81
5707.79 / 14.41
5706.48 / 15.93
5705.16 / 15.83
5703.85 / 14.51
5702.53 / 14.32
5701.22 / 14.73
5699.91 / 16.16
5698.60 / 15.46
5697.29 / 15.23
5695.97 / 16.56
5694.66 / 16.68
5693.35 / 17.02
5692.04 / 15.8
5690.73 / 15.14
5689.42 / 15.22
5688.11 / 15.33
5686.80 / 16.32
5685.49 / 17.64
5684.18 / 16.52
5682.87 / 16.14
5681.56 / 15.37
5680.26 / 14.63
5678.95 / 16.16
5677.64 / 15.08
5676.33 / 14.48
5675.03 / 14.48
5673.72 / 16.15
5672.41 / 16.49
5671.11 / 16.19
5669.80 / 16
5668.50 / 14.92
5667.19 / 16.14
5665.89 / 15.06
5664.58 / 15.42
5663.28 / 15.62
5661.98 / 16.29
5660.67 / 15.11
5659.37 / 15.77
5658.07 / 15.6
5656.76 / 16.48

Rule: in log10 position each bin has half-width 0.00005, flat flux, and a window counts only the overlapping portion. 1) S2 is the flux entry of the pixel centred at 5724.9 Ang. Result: 16.9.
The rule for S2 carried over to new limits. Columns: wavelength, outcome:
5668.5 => 14.92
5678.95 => 16.16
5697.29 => 15.23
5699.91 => 16.16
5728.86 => 16.36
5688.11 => 15.33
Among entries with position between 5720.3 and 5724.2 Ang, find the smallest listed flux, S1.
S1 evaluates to 16.45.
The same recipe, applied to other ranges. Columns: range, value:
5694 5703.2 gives 14.32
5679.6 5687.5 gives 14.63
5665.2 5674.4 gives 14.92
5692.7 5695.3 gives 16.68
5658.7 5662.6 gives 15.11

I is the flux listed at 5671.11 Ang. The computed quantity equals 16.19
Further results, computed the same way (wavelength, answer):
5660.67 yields 15.11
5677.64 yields 15.08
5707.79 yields 14.41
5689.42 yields 15.22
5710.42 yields 14.93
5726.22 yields 16.54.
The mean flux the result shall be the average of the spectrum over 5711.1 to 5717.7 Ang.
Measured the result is 16.1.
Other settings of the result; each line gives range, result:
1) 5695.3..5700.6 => 15.8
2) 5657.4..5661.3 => 15.5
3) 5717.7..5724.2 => 17.2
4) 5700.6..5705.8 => 14.8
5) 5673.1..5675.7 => 15.3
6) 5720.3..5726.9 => 17.4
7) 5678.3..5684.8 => 15.8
